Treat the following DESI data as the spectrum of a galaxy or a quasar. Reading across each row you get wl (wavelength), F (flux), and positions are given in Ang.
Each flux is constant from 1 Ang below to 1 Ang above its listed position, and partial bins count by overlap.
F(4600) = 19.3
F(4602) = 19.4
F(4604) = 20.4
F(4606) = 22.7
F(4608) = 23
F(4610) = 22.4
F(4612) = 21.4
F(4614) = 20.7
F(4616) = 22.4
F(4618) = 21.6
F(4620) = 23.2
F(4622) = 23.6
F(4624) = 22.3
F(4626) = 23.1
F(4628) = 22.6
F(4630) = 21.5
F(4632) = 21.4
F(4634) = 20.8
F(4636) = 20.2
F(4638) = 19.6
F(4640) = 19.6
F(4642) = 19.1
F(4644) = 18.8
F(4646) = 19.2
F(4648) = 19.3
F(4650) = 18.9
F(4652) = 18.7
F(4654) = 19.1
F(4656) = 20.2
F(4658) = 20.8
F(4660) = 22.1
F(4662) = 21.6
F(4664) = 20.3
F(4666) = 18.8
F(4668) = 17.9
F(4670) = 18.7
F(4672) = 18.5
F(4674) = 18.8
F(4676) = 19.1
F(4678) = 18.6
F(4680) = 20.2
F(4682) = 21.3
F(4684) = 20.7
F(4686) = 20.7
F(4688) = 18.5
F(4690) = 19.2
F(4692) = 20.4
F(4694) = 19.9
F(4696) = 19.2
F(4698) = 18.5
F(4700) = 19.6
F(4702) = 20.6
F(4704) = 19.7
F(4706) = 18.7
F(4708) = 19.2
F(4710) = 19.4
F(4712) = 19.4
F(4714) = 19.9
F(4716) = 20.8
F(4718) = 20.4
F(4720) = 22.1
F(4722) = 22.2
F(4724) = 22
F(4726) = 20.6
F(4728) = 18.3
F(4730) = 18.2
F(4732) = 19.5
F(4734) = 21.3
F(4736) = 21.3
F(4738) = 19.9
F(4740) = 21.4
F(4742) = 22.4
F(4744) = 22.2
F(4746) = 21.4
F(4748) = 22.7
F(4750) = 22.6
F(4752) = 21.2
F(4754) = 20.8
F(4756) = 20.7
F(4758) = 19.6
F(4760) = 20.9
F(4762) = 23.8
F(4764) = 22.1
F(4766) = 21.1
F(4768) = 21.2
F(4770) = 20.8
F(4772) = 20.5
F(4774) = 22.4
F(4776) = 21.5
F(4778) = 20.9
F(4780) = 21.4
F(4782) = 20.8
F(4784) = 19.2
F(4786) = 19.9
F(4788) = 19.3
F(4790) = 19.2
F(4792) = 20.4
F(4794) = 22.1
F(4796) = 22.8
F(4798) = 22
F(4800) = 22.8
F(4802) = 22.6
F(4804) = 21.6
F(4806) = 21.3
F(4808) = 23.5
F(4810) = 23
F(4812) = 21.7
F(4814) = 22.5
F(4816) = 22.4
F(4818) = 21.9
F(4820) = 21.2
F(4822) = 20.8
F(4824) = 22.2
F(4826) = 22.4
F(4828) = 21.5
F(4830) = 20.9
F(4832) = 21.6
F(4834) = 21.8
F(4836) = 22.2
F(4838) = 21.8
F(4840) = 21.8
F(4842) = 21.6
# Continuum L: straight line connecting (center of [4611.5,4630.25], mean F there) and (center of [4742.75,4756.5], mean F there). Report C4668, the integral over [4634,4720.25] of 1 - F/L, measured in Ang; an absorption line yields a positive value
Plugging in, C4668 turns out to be 9.24 Ang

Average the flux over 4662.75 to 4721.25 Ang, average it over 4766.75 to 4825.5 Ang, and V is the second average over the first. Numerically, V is 1.1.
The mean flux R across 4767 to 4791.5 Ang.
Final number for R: 20.6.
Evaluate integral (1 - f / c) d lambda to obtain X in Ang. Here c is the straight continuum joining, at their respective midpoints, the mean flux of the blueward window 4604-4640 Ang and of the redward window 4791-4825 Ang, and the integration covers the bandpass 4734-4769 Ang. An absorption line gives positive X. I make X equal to 0.8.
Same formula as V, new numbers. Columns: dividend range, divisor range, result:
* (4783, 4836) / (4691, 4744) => 1.07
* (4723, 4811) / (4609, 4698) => 1.04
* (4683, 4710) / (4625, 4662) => 0.96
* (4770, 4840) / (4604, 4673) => 1.04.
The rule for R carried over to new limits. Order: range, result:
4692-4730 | 20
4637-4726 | 19.8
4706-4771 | 20.9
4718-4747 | 20.9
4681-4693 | 20.1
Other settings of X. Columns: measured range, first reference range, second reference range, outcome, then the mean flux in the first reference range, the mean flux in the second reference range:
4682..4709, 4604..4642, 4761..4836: 2.4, 21.7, 21.6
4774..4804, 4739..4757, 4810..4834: 0.9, 21.7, 21.8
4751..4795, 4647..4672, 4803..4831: 0.8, 19.7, 21.9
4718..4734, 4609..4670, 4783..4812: 0.5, 20.7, 21.4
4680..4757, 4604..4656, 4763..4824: 2.9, 21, 21.4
